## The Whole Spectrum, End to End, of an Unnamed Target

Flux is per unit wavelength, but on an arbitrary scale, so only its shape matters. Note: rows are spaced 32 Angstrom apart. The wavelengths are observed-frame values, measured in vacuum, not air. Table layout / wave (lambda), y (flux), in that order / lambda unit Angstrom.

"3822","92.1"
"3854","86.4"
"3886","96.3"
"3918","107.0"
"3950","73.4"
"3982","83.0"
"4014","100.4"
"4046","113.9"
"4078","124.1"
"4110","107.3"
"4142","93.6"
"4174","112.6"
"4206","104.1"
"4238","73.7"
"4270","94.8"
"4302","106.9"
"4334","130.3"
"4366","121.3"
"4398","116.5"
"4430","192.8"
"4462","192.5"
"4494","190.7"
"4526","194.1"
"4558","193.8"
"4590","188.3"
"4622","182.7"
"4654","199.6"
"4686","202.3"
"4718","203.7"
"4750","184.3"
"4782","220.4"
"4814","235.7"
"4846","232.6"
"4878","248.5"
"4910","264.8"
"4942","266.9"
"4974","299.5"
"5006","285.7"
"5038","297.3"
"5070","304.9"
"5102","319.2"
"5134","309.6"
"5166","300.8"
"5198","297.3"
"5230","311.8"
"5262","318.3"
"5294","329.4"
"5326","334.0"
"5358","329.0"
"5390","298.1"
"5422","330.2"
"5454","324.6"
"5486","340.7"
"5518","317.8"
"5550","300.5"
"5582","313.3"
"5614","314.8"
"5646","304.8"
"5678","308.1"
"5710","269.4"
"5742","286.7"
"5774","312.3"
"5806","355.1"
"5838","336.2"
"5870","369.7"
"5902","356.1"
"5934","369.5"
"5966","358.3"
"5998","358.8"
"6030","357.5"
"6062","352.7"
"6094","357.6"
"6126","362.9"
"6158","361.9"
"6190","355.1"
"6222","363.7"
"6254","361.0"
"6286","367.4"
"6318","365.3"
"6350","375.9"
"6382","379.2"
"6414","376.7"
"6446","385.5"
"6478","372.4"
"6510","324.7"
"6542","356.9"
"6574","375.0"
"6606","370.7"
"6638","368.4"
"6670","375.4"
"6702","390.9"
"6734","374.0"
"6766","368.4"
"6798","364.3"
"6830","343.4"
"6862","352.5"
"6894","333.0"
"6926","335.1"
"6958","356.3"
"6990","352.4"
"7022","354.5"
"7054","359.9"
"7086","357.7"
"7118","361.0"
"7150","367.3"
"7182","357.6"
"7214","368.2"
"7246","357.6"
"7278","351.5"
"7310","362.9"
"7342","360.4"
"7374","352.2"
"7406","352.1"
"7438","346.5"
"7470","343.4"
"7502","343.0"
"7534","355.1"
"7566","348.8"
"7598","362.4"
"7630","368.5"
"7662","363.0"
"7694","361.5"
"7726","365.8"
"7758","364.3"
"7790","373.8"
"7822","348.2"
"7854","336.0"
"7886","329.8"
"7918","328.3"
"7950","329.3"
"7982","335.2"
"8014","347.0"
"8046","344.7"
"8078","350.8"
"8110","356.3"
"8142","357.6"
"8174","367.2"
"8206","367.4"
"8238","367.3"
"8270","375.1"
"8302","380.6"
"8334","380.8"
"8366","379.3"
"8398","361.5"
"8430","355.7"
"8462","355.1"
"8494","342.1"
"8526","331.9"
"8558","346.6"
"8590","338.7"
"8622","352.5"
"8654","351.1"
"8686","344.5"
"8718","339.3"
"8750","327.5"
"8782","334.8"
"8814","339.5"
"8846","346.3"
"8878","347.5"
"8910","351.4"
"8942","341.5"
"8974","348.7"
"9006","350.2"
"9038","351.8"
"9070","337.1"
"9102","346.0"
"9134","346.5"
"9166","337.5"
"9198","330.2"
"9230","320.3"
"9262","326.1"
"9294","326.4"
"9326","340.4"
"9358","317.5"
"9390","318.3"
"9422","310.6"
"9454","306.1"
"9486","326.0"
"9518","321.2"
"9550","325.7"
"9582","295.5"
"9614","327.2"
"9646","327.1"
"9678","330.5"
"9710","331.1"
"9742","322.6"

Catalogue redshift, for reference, 0.106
